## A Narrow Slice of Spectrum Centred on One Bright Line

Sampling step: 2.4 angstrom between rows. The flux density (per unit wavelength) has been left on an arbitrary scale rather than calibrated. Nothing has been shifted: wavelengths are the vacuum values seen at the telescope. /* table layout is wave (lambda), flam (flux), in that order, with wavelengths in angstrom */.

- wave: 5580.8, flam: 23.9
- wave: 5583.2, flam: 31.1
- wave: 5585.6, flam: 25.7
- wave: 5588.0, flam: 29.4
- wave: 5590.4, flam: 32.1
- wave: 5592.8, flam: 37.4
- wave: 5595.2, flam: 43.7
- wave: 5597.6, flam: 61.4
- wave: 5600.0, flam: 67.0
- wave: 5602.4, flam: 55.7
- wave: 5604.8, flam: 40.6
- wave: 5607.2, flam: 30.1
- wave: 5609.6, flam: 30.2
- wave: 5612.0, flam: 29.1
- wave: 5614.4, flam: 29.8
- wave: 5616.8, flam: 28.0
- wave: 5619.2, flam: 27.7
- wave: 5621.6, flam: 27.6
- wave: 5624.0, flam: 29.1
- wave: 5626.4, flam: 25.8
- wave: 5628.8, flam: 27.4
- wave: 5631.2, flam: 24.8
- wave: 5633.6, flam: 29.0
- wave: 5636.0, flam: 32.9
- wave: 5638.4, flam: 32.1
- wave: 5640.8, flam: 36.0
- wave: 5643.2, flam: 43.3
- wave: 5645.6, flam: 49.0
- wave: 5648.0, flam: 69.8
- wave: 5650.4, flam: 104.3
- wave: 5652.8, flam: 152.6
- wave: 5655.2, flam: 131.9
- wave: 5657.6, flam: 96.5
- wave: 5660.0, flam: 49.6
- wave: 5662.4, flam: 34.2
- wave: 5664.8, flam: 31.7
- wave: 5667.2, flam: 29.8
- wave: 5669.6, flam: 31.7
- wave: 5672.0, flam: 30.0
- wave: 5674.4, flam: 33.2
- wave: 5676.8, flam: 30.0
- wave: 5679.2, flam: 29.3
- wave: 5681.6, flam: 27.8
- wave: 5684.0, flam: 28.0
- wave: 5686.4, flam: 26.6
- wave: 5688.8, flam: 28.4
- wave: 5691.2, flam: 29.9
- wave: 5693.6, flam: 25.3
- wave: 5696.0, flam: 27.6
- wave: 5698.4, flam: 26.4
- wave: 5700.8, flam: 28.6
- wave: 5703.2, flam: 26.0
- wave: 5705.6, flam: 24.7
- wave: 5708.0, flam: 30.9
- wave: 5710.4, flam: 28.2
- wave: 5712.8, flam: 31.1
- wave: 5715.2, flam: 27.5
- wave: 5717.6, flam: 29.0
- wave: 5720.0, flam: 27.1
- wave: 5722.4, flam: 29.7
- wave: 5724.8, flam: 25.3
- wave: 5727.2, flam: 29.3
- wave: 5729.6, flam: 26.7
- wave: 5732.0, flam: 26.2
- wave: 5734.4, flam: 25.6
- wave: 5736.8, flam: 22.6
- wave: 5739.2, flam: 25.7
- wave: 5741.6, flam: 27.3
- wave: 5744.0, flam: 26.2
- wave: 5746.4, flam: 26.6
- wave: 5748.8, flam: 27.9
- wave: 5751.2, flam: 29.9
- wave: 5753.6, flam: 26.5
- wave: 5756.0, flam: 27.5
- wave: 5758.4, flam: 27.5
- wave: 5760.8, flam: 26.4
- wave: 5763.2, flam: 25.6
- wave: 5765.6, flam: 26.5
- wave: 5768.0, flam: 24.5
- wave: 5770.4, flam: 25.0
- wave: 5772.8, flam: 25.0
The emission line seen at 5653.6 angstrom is [O III] 5007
